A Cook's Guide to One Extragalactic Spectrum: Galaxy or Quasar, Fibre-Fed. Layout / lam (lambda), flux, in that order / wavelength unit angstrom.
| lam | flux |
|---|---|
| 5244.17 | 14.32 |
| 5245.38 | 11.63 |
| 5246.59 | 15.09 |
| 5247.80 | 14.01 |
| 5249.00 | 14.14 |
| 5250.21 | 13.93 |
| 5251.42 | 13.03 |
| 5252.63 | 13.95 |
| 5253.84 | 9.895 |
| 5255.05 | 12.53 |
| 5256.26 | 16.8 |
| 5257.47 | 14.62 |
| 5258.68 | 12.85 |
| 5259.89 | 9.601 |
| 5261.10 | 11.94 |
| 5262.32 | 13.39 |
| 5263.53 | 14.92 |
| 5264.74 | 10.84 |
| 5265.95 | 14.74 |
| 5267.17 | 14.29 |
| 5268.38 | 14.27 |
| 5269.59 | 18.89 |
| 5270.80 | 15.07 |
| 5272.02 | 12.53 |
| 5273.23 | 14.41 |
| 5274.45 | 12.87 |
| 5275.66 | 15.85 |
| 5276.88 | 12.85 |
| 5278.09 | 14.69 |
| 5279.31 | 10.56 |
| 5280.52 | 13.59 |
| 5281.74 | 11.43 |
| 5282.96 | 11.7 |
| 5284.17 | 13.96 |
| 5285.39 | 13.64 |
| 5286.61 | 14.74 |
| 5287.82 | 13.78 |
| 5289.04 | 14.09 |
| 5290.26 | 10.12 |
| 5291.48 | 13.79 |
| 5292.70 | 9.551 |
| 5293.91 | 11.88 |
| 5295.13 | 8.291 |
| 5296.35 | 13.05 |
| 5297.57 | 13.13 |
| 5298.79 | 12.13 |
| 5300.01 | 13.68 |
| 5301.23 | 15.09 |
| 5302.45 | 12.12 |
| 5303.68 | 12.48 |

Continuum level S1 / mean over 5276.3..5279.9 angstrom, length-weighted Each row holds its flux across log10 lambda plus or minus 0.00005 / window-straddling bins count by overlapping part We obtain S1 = 12.7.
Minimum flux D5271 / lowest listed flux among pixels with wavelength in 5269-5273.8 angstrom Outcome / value 12.53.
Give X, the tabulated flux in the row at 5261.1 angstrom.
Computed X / 11.94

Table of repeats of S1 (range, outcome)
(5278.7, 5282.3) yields 11.9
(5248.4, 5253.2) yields 13.8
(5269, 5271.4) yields 17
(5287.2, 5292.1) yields 12.9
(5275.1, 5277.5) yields 14.3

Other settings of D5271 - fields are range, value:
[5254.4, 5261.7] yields 9.601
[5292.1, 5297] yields 8.291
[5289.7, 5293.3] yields 9.551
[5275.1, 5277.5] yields 12.85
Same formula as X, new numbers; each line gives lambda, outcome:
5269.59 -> 18.89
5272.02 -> 12.53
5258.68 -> 12.85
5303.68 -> 12.48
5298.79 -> 12.13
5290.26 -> 10.12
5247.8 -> 14.01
